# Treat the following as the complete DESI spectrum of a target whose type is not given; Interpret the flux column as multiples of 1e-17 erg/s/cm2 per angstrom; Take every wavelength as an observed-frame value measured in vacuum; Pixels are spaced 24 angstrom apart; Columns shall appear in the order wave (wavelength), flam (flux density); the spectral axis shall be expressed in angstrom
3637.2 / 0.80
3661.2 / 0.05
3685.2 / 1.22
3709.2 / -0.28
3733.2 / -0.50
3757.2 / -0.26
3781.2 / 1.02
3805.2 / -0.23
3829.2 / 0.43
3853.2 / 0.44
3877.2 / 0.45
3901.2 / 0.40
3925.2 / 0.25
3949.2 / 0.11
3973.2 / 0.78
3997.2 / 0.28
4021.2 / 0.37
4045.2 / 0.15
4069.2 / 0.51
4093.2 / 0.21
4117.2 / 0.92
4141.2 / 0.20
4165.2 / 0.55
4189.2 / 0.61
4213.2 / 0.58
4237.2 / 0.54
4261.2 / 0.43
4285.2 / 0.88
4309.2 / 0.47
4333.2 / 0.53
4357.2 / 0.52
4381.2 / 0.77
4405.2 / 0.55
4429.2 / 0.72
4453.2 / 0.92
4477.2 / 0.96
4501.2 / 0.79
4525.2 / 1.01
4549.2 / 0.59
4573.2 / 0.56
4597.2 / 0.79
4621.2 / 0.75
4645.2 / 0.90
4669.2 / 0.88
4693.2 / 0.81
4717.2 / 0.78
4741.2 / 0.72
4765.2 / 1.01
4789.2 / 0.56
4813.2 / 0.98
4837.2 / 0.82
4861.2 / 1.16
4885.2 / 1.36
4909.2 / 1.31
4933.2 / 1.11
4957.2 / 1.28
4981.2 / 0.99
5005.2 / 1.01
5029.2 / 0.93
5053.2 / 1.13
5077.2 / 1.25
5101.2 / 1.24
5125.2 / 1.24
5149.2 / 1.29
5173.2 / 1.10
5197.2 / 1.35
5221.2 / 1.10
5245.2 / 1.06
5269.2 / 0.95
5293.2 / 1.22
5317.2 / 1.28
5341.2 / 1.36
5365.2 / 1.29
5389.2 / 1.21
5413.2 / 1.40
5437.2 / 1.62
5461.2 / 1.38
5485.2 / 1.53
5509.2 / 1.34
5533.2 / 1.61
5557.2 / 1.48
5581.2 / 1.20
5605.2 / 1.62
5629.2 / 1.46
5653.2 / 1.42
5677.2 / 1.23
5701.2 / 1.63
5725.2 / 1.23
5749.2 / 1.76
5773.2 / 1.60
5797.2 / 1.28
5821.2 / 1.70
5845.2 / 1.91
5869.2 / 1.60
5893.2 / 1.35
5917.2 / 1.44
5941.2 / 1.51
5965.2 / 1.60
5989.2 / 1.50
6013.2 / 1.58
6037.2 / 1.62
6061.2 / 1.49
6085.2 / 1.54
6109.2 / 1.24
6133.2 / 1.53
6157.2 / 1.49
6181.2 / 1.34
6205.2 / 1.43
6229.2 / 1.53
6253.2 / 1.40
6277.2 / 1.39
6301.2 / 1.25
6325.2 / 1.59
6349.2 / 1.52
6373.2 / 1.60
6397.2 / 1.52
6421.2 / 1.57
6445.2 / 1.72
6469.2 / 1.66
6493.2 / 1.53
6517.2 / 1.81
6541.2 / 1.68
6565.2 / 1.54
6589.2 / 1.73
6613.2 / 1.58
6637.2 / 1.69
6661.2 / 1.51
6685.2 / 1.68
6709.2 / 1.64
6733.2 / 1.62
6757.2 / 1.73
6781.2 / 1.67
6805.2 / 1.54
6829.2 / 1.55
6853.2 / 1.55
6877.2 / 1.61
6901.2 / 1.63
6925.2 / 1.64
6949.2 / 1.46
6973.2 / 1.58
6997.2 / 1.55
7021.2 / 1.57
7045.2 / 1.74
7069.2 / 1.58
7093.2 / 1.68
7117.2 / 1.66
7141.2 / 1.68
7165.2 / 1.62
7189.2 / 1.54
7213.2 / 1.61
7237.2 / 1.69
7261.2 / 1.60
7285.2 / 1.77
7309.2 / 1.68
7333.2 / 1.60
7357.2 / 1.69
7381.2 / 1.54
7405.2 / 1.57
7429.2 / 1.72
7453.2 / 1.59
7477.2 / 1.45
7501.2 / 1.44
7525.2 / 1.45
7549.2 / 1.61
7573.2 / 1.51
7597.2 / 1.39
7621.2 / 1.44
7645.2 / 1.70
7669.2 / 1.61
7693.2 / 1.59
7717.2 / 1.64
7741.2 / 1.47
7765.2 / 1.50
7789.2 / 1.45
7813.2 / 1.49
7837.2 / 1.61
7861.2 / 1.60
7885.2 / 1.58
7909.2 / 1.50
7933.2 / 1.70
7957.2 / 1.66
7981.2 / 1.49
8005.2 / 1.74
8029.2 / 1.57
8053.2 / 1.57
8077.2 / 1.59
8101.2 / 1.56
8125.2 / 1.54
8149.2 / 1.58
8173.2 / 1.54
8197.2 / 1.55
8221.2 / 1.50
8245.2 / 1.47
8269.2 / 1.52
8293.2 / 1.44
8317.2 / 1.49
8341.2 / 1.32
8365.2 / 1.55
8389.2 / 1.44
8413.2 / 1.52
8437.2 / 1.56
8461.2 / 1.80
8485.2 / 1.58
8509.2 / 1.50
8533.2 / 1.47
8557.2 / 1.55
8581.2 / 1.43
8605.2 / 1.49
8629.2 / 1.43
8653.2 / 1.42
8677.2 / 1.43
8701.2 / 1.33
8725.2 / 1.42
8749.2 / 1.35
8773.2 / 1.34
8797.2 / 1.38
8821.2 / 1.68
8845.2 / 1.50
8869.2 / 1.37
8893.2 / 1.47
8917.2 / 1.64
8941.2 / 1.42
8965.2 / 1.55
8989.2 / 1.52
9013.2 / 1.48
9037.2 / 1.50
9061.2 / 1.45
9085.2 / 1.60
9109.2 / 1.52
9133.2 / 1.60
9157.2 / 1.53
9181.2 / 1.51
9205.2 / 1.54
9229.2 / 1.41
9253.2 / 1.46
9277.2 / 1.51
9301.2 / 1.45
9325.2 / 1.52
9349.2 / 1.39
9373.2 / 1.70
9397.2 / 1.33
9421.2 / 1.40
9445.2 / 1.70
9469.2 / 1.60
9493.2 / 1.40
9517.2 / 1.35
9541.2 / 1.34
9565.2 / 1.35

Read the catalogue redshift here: 0.22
